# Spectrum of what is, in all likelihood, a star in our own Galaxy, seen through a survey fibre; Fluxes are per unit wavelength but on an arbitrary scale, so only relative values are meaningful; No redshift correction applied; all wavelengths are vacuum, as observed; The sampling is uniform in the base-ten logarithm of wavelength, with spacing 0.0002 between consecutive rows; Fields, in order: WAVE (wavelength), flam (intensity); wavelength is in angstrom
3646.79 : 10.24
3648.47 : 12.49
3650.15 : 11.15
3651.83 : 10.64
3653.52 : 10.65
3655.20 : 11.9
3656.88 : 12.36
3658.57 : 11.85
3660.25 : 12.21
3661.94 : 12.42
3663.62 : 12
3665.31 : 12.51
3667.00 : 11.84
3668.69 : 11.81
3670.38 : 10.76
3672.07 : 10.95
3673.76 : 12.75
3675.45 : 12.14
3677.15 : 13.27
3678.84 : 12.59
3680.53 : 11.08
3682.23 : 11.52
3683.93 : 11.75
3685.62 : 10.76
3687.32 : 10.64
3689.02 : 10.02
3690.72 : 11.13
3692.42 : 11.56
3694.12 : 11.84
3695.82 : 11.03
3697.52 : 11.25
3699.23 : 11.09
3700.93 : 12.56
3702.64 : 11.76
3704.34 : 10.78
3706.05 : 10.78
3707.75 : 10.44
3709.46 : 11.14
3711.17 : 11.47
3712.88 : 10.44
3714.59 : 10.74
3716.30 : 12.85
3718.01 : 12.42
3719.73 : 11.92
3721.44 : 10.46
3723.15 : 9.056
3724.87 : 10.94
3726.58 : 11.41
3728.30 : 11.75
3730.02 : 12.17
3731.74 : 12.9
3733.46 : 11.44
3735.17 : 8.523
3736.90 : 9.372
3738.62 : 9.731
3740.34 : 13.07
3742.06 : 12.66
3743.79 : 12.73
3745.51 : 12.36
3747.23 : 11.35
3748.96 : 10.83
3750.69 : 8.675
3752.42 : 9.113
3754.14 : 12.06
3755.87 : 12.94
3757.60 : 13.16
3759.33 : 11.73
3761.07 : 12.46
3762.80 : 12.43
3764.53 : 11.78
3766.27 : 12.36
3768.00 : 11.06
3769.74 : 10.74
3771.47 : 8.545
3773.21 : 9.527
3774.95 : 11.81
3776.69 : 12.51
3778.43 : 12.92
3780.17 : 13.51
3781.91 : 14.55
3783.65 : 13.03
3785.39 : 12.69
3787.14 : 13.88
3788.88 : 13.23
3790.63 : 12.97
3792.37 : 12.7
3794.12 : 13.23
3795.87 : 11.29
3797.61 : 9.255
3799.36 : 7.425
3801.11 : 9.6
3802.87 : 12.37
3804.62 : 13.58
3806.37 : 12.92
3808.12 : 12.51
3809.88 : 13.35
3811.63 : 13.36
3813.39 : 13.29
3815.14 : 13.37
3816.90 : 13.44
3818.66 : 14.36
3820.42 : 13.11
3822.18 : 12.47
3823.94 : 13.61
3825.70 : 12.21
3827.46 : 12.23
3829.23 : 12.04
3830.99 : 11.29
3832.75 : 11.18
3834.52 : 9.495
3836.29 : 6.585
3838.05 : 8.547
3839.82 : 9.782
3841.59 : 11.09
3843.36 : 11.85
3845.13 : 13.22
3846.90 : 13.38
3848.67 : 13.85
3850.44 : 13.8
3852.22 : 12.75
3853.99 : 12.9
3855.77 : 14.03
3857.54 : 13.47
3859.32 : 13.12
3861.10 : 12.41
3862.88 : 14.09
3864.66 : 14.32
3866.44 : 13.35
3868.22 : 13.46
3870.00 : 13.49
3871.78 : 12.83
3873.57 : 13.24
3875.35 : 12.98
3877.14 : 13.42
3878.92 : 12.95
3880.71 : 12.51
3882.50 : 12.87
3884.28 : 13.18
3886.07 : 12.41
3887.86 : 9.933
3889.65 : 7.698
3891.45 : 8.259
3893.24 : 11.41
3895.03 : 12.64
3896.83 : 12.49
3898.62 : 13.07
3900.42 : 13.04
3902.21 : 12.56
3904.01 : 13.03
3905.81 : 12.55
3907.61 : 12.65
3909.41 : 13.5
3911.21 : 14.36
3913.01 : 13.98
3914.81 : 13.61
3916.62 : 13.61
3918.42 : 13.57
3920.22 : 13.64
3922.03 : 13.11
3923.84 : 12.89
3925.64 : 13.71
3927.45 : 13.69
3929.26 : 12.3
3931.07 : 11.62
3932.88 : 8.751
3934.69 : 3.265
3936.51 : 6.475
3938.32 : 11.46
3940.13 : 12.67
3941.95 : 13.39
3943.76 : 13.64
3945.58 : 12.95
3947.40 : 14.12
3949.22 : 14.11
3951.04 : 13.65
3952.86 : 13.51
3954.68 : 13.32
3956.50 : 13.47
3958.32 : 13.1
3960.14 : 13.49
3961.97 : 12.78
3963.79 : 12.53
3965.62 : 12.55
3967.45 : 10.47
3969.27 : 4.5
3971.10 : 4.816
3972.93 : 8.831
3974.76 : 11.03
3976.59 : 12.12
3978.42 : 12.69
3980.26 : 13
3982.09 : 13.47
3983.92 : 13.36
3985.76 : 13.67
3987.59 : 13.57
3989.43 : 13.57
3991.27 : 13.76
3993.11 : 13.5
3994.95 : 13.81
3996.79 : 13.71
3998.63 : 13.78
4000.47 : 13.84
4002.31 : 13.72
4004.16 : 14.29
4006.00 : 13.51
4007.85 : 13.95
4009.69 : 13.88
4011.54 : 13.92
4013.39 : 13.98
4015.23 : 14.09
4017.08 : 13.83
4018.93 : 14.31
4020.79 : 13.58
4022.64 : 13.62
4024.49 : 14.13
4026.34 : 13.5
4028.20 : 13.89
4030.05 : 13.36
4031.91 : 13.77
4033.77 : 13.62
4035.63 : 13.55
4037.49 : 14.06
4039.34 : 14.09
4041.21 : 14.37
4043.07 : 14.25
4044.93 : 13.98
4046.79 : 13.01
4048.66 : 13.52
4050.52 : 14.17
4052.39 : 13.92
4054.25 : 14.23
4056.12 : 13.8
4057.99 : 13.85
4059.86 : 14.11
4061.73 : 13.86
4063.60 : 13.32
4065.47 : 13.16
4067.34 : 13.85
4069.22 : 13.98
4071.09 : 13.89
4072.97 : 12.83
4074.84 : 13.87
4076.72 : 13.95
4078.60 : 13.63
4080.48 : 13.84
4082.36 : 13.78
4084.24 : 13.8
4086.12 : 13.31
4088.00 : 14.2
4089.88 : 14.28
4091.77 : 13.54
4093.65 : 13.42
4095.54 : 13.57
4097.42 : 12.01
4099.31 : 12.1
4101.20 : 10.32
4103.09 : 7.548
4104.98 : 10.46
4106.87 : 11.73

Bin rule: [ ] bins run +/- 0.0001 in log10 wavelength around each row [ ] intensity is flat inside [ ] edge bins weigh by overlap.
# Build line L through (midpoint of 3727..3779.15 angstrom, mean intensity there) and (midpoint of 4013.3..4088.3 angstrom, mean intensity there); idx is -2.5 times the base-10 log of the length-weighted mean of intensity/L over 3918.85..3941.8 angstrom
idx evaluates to 0.142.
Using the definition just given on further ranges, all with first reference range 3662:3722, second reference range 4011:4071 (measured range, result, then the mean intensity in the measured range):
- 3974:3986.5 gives 0.05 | 12.8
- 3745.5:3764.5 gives 0.04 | 11.5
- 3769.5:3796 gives -0.02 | 12.4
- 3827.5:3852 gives 0.11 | 11.3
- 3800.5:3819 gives -0.05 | 12.9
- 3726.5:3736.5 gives 0.05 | 11.3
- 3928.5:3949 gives 0.19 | 11.1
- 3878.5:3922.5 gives 0.03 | 12.5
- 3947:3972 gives 0.12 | 11.8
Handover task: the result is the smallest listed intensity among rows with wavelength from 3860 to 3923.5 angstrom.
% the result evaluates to 7.698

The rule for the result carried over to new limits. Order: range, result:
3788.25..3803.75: 7.425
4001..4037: 13.36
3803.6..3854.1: 6.585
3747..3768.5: 8.675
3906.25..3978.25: 3.265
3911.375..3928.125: 12.89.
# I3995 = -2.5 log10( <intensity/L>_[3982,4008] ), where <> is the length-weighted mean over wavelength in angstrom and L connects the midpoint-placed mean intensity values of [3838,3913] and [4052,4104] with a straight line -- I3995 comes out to -0.06 mag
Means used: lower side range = 12.6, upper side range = 13.3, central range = 13.7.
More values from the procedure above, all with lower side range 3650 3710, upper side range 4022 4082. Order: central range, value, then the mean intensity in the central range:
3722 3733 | 0.045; 11.3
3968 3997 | 0.137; 11.8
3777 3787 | -0.101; 13.3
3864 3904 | 0.034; 12.4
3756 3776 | 0.053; 11.5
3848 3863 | -0.062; 13.3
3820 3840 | 0.129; 11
